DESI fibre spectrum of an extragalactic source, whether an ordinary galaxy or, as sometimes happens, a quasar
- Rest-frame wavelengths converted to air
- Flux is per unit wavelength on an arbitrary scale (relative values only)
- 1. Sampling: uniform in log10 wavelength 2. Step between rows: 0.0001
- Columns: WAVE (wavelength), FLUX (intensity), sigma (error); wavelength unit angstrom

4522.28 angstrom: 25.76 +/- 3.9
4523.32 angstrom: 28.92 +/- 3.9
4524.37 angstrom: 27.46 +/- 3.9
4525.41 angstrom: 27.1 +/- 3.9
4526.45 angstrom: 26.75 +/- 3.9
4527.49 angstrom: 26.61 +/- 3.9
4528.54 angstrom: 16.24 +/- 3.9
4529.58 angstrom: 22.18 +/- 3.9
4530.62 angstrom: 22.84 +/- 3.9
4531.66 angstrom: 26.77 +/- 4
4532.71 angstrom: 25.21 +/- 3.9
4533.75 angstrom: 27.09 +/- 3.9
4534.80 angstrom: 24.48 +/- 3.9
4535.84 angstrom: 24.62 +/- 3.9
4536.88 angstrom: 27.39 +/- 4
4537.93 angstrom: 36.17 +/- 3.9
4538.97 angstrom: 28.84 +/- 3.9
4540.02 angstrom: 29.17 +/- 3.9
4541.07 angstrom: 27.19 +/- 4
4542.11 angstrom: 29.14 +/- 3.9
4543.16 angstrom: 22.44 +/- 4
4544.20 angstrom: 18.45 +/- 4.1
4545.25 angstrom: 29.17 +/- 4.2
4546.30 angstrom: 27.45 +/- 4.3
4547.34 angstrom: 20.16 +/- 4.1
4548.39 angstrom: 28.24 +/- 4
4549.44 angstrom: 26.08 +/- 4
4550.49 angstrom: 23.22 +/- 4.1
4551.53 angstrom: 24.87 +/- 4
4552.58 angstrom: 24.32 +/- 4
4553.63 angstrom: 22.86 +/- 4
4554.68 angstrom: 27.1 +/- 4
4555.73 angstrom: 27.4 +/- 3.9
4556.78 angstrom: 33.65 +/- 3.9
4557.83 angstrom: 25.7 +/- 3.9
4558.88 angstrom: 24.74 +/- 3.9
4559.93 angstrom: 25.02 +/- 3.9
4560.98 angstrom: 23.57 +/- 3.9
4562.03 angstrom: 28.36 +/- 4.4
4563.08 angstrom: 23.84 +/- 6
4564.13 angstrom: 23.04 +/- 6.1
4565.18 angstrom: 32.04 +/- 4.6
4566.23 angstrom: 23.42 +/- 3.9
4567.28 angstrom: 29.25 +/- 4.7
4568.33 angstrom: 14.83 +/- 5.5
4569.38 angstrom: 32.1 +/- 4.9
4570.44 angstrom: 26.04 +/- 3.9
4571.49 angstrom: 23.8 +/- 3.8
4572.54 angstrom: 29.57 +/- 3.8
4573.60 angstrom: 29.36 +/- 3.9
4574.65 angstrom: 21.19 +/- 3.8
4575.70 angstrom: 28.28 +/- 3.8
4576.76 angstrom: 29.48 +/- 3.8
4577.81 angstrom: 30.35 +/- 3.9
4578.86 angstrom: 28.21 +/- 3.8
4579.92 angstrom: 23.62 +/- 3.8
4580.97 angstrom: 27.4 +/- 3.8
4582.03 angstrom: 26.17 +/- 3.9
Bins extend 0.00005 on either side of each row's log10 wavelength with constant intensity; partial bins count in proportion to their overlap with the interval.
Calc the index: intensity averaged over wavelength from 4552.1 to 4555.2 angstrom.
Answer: 24.7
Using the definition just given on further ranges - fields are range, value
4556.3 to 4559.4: 27.9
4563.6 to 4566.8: 26.2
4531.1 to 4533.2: 25.9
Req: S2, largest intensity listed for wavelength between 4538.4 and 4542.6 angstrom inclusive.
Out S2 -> 29.17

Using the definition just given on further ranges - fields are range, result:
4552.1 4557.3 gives 33.65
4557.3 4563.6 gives 28.36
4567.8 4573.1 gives 32.1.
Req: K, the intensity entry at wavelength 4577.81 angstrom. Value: 30.35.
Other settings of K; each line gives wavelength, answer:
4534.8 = 24.48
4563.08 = 23.84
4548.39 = 28.24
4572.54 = 29.57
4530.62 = 22.84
